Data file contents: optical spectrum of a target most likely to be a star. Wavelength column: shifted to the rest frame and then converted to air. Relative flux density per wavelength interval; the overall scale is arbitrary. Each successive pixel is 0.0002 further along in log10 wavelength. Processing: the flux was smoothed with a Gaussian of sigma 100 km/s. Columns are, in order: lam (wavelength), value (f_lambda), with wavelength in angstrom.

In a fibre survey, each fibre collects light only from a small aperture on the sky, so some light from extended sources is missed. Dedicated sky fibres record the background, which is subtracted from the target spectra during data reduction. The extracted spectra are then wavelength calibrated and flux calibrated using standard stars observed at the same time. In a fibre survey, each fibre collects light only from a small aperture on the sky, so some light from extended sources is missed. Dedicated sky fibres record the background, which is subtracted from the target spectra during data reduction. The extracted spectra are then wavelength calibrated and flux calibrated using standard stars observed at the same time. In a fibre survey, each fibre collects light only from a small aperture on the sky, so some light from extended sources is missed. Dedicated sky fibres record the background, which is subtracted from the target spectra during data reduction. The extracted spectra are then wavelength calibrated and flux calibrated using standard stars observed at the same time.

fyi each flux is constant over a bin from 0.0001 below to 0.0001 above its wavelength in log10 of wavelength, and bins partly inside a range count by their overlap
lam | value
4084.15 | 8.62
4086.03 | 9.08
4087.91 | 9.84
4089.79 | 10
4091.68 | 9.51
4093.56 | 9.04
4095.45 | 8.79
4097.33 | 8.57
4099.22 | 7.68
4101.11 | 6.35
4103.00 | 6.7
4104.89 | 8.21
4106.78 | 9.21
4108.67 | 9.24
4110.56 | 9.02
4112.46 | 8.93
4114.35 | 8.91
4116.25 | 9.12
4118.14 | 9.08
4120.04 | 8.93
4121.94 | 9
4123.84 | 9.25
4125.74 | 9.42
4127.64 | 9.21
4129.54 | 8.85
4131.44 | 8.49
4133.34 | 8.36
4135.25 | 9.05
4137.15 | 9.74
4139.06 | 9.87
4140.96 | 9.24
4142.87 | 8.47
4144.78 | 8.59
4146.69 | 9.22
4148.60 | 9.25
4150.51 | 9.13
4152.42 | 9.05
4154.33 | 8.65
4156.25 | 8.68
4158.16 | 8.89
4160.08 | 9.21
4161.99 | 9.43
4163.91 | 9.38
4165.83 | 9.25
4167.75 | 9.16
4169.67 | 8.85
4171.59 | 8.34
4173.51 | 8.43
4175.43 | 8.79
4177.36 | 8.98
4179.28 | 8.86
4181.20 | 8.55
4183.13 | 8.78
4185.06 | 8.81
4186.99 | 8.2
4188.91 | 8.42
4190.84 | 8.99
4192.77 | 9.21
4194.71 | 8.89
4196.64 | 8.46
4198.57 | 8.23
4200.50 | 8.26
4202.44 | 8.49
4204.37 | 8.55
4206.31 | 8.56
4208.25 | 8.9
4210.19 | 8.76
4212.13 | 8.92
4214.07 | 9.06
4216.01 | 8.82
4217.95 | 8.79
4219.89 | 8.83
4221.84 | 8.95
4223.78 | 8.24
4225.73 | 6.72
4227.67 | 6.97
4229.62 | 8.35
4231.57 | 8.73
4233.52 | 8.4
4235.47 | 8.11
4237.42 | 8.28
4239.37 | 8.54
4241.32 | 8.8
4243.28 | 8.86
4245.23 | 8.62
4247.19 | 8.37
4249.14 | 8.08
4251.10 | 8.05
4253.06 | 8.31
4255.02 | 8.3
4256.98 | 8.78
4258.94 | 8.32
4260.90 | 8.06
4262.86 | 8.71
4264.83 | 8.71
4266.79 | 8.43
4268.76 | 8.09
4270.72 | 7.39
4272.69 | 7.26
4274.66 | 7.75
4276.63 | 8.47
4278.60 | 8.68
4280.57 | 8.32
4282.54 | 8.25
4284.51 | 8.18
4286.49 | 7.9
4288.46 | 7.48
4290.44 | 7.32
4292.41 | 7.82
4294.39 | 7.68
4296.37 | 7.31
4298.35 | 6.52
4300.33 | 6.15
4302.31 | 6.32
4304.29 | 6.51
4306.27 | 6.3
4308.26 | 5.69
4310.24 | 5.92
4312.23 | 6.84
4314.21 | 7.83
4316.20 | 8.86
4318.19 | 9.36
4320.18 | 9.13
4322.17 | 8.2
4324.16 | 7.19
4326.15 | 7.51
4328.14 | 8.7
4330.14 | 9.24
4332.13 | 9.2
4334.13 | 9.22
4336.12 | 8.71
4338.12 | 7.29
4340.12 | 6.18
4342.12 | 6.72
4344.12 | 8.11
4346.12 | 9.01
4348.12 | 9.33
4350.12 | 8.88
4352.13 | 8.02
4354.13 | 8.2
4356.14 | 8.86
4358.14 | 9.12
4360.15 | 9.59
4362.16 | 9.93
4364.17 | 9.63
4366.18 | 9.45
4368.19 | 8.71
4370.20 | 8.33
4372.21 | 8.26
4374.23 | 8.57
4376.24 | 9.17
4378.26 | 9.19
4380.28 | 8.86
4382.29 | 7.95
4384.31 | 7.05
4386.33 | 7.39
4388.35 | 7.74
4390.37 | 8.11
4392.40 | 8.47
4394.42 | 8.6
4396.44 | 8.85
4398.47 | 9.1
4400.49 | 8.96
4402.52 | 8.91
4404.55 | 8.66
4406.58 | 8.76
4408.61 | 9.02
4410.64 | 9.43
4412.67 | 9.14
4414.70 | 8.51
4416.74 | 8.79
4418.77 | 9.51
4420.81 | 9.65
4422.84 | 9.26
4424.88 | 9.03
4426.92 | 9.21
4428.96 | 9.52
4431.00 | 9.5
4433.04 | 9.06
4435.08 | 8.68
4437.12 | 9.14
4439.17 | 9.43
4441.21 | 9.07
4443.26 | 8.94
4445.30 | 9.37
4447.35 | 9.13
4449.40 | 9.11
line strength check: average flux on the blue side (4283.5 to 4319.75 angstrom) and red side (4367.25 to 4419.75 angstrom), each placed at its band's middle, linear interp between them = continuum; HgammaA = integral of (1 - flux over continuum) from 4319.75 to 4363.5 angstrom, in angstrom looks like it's -3.5 angstrom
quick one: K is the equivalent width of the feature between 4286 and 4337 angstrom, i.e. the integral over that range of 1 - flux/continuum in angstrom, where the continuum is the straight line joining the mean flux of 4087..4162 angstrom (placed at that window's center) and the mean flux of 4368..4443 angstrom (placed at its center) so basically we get 6.85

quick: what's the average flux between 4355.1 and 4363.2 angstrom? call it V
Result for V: 9.37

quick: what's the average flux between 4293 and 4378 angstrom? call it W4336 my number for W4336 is 8.1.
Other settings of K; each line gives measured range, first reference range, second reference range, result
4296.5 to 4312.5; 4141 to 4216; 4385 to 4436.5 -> 4.58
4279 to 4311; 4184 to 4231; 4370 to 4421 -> 5.35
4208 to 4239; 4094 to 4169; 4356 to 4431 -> 1.55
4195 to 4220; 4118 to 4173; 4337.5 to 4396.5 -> 0.57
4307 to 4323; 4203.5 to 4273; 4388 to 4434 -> 1.75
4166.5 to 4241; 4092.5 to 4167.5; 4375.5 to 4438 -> 2.43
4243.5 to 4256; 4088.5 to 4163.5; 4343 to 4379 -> 0.80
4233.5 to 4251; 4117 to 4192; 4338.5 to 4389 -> 0.63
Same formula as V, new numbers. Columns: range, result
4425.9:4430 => 9.36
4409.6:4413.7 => 9.29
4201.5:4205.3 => 8.53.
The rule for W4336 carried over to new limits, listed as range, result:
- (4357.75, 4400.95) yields 8.67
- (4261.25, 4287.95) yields 8.15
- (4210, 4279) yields 8.34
